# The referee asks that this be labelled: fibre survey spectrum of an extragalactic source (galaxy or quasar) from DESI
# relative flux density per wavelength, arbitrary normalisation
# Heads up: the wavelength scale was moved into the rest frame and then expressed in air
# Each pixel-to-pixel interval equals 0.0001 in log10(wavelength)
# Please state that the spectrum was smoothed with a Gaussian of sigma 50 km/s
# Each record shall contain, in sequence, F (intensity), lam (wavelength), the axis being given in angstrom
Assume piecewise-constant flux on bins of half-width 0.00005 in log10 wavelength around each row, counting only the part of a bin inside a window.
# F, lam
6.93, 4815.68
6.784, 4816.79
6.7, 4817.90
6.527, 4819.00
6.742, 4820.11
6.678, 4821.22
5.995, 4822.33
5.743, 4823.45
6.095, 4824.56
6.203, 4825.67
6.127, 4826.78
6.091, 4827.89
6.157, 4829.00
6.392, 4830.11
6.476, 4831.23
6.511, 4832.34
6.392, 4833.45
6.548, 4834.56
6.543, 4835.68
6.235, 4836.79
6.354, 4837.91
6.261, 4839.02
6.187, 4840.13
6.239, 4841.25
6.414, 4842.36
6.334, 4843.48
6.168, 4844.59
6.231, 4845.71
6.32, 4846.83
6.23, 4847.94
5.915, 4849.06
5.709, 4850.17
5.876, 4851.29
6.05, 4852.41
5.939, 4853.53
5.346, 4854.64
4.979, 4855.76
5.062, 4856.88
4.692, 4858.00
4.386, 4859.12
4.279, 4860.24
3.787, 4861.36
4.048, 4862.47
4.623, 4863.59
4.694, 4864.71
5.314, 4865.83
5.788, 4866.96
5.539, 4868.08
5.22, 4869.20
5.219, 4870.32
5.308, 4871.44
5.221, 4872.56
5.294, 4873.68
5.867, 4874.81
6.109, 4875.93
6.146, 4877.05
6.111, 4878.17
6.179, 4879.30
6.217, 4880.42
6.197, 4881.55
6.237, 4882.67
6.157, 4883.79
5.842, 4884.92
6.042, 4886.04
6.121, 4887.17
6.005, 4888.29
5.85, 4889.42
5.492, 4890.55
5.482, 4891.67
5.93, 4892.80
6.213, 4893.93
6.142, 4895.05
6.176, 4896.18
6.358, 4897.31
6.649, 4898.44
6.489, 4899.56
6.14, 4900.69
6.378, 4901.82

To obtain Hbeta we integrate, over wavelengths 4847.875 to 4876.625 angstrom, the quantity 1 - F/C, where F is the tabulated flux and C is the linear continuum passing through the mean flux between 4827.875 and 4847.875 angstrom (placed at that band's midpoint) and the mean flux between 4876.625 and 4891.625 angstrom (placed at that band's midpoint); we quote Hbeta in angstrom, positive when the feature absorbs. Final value 4.34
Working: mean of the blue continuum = 6.33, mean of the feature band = 5.24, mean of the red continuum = 6.03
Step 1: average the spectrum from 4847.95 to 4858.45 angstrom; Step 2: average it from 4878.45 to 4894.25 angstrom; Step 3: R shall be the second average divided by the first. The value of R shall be 1.1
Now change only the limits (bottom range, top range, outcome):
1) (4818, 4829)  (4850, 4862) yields 0.81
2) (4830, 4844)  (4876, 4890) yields 0.96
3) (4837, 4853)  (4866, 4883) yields 0.93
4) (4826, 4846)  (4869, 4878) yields 0.89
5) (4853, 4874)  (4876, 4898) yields 1.21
